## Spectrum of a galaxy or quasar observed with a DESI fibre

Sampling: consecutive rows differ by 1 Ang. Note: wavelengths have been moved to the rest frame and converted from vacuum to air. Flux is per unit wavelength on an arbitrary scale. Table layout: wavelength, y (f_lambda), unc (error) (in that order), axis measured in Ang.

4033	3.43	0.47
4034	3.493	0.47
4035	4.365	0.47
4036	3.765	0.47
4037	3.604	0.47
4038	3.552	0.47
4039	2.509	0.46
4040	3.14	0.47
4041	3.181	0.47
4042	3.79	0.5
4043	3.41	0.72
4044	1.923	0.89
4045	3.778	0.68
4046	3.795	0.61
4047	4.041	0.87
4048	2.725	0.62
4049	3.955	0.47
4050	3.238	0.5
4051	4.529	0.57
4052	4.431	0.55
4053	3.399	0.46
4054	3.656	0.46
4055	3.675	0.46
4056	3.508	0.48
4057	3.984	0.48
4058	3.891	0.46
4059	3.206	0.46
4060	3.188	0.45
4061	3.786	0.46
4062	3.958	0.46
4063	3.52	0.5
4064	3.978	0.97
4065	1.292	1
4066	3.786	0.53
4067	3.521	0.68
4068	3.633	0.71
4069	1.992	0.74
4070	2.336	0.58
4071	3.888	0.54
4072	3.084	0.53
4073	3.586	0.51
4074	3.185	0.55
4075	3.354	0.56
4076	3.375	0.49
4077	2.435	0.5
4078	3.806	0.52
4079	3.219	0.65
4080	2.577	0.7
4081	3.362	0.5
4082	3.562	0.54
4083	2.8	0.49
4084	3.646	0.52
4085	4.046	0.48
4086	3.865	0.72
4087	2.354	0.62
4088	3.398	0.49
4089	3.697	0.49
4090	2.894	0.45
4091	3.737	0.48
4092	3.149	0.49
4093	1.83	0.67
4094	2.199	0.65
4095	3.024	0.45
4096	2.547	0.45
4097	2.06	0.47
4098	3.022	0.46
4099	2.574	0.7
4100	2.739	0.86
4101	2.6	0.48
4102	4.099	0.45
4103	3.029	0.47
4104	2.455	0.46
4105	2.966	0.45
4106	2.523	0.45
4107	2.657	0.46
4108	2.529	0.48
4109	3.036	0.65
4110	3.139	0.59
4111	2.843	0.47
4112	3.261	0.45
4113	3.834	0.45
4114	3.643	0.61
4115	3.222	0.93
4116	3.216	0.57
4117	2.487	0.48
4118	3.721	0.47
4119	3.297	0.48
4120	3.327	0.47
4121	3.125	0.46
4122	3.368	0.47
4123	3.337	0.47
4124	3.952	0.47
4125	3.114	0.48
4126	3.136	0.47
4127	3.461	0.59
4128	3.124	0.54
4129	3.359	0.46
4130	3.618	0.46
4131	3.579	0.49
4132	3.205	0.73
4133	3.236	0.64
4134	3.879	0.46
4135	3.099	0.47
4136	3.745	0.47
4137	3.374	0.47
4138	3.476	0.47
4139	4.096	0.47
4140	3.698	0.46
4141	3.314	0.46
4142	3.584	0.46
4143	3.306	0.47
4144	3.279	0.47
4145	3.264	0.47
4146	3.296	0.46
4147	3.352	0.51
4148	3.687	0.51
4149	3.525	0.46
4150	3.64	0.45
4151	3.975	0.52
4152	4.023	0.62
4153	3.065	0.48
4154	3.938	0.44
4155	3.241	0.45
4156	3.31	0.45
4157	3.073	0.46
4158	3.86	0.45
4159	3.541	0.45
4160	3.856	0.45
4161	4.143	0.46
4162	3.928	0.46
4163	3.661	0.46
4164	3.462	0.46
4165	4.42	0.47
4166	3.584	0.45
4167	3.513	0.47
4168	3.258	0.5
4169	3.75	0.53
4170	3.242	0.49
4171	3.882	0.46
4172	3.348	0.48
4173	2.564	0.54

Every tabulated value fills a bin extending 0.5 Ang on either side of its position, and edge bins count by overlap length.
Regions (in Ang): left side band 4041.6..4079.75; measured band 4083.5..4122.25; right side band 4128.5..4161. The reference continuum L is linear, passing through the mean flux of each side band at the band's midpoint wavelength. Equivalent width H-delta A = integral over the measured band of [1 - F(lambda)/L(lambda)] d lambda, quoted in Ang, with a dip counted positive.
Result 4.6 Ang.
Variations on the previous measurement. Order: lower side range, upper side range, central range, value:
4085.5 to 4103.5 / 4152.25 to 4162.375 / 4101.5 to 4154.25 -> -0.90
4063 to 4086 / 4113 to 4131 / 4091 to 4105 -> 2.22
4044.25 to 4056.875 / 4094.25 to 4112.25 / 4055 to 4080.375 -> 0.91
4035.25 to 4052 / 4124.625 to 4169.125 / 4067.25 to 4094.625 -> 2.71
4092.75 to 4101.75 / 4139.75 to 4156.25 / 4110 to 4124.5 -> -1.90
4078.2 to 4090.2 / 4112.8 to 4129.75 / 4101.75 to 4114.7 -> 1.03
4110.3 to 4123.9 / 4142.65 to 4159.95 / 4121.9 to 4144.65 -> -0.36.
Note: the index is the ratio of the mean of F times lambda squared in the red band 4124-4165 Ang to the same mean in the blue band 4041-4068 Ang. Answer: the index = 1.0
